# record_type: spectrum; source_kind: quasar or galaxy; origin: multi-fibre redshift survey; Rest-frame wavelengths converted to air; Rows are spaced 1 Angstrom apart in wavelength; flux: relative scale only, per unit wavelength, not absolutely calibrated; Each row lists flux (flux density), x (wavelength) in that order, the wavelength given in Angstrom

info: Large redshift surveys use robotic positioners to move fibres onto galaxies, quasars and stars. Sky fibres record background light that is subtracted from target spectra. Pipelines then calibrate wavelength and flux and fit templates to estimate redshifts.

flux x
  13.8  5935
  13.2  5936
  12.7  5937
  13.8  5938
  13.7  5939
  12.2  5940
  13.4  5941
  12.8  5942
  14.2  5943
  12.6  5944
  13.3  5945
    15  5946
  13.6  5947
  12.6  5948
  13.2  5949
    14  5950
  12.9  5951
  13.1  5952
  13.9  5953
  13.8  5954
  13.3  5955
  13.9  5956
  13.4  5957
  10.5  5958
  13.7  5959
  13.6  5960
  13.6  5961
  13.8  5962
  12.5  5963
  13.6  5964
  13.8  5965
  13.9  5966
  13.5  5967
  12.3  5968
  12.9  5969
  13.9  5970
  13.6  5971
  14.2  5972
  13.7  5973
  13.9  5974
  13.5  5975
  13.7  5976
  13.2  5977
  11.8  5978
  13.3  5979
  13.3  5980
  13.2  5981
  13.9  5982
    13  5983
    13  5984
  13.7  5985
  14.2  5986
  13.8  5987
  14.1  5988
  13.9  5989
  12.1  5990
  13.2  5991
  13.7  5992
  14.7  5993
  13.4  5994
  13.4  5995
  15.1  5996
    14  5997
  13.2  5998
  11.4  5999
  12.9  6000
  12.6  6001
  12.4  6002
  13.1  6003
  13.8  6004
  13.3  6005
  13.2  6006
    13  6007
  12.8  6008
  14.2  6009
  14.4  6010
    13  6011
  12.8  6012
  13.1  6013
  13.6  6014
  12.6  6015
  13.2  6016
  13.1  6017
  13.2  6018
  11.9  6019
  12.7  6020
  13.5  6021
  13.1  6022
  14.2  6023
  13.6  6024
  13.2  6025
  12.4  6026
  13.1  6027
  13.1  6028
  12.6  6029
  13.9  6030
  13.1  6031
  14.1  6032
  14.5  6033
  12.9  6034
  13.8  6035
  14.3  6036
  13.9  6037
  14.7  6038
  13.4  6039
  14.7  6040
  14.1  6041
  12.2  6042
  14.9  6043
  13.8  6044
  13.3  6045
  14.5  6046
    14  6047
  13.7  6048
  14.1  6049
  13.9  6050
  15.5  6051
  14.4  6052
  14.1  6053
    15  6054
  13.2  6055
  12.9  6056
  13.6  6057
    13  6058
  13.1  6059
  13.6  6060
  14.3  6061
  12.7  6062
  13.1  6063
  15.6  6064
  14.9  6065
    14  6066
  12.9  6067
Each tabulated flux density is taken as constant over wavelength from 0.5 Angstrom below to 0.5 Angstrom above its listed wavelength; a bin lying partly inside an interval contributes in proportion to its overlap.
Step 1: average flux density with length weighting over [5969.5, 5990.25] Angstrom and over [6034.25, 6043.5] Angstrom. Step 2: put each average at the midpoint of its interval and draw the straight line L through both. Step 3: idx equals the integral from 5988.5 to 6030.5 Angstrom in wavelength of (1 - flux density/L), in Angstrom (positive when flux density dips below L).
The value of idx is 1.5 Angstrom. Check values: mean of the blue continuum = 13.5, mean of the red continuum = 14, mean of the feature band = 13.2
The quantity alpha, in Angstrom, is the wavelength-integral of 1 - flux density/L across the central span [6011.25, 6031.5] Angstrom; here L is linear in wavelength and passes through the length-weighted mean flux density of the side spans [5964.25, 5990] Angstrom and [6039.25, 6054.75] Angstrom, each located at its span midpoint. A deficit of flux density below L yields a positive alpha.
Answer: 1.14 Angstrom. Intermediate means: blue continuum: 13.5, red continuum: 14.1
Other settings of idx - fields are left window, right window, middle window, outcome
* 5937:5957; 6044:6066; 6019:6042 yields 0.5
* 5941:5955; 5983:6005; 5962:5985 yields 0.1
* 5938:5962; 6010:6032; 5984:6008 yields -0.3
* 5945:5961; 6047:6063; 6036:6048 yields -0.2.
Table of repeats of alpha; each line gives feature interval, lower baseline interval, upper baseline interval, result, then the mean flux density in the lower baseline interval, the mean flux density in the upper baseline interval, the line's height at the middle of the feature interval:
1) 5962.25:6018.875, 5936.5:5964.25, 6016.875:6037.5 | -0.1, 13.3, 13.3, 13.3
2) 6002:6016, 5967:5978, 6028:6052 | 0.4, 13.4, 13.9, 13.7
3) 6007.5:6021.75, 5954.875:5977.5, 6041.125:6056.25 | 0.6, 13.4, 14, 13.7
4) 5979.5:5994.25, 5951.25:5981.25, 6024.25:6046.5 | -0.1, 13.3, 13.7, 13.4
